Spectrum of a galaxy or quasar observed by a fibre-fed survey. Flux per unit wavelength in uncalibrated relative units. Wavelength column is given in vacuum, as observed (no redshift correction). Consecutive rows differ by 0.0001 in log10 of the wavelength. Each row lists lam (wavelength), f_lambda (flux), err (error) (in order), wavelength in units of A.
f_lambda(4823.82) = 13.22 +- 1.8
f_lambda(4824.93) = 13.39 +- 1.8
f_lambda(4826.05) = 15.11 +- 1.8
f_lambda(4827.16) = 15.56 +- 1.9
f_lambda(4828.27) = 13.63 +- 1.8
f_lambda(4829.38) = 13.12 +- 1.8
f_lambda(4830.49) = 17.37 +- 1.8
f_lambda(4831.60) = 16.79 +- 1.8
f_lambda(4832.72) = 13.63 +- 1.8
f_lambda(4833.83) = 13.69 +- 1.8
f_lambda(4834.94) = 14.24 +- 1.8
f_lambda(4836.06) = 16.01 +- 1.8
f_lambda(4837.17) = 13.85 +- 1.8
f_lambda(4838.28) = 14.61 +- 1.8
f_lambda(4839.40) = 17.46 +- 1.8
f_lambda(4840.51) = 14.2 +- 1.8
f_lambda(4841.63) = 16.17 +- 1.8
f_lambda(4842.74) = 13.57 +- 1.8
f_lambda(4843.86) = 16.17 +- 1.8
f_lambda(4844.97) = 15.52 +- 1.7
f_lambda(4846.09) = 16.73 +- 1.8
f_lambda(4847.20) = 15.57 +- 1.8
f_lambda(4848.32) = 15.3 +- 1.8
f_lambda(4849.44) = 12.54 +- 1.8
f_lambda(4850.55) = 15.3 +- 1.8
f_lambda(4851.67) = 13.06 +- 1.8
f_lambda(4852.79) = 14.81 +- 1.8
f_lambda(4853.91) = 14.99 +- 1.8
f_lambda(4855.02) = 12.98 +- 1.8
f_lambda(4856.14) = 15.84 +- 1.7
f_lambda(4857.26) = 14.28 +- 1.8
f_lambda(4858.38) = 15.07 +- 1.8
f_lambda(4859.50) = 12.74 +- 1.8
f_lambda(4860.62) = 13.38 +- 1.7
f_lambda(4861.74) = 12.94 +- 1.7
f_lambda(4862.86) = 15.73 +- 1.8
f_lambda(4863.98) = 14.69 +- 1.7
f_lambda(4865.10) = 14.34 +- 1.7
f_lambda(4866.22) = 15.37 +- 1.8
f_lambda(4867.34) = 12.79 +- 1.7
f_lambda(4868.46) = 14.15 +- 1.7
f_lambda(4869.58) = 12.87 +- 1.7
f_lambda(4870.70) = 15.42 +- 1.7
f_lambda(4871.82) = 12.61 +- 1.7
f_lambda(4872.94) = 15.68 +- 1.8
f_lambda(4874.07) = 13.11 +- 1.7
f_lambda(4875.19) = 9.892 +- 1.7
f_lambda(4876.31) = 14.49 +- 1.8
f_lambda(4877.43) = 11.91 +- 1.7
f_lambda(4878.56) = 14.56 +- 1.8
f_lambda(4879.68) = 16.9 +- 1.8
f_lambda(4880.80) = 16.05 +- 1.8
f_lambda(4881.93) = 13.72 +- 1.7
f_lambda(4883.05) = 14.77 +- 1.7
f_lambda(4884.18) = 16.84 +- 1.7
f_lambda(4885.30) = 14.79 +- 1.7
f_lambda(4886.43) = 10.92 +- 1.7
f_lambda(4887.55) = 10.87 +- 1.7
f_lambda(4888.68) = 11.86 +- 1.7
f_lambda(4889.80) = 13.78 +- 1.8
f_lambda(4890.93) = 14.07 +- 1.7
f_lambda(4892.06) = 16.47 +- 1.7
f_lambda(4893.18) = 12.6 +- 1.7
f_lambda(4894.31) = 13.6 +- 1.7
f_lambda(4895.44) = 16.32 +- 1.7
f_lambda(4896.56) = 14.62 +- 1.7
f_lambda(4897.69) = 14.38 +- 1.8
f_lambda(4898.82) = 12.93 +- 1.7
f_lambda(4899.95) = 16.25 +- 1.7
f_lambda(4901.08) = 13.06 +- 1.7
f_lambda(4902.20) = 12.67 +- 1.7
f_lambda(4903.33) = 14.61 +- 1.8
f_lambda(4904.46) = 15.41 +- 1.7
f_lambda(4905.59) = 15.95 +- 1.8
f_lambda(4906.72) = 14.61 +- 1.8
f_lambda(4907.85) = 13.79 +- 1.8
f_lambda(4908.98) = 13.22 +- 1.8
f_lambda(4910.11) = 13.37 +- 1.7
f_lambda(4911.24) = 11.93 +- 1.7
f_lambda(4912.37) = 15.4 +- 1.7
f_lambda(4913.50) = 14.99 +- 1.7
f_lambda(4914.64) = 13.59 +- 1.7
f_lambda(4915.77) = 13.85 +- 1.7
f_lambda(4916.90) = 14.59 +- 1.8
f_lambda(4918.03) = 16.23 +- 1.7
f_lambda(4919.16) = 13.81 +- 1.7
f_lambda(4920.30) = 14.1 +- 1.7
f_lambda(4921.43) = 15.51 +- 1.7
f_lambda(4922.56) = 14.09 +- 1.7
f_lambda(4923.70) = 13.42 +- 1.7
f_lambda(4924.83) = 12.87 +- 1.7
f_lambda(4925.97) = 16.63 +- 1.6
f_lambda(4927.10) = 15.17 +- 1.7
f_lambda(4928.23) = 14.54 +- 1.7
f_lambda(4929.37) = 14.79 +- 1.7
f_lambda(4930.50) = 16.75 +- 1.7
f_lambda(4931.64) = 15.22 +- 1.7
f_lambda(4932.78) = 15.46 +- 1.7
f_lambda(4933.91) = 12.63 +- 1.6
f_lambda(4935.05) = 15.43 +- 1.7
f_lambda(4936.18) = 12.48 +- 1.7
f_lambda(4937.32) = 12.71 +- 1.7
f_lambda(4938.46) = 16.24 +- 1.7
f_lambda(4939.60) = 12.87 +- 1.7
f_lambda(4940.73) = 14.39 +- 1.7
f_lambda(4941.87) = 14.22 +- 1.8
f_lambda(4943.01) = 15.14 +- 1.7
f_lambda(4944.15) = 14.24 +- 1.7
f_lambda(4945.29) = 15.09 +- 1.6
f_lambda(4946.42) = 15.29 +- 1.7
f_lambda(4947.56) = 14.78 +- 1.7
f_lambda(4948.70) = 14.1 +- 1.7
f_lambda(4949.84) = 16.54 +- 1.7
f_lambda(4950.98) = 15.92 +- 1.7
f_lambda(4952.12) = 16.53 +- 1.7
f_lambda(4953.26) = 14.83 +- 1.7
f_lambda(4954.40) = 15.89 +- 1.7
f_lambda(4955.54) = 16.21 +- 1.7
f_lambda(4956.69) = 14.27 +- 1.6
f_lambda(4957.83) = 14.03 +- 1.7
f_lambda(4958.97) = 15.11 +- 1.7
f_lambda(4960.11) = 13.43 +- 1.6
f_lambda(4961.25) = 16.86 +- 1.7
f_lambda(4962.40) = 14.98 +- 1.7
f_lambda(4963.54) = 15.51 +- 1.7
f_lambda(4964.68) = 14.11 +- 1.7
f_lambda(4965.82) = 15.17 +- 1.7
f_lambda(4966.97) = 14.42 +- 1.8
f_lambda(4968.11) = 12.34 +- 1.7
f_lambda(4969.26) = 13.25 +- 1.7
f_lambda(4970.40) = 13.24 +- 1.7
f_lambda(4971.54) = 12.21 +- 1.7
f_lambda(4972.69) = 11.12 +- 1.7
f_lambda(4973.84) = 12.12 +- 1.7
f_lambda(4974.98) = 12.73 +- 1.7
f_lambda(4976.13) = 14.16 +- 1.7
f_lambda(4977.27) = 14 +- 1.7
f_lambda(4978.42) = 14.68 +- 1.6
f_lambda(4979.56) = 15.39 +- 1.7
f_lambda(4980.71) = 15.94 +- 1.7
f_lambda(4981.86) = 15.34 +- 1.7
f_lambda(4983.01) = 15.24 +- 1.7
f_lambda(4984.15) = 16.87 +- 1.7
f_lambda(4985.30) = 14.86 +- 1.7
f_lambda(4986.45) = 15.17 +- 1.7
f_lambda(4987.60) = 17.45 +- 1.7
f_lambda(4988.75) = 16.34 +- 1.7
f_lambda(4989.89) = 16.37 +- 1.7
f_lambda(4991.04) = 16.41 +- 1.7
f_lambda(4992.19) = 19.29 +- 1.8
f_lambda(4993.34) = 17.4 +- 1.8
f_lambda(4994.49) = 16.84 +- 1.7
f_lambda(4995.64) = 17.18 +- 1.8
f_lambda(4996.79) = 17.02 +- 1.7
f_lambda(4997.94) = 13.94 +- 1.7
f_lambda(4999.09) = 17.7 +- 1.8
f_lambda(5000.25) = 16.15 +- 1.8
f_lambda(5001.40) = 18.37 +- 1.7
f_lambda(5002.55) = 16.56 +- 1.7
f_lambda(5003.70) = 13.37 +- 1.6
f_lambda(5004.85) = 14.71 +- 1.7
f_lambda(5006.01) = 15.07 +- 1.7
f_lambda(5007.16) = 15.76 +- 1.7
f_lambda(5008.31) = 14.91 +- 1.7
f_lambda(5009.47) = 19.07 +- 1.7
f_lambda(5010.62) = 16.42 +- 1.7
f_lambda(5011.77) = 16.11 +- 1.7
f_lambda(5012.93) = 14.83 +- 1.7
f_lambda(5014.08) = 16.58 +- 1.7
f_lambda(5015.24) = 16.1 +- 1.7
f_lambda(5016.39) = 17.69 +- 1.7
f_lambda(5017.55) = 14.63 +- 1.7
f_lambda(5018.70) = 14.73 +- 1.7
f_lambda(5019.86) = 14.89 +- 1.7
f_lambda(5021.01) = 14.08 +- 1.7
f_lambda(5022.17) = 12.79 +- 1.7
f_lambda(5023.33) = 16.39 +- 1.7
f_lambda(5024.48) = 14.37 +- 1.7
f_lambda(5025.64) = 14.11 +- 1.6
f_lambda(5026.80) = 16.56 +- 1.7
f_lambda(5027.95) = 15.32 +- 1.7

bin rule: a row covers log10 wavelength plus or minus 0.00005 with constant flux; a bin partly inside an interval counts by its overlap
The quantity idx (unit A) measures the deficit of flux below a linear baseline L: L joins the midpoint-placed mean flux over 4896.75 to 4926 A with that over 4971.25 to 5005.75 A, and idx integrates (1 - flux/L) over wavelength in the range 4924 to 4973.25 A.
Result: 0.9 A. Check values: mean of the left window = 14.2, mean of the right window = 15.5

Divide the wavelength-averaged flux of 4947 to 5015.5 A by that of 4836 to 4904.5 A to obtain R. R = 1.07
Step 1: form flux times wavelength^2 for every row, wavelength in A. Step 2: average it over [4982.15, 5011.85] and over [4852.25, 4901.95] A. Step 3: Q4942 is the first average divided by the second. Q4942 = 1.22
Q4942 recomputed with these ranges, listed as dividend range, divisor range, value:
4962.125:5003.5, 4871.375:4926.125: 1.12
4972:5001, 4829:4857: 1.11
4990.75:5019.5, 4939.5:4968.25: 1.11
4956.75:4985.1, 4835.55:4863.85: 1.02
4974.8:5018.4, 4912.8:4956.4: 1.11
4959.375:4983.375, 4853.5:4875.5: 1.05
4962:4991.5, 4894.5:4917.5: 1.05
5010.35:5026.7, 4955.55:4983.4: 1.10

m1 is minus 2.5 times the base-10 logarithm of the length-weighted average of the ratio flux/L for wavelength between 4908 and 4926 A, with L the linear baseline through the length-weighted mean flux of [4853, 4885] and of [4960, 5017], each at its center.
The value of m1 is 0.04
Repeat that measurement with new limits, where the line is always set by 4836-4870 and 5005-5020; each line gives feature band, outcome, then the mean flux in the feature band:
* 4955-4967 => 0.039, 14.9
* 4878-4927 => 0.053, 14.3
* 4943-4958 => 0.011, 15.2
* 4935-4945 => 0.085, 14.1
